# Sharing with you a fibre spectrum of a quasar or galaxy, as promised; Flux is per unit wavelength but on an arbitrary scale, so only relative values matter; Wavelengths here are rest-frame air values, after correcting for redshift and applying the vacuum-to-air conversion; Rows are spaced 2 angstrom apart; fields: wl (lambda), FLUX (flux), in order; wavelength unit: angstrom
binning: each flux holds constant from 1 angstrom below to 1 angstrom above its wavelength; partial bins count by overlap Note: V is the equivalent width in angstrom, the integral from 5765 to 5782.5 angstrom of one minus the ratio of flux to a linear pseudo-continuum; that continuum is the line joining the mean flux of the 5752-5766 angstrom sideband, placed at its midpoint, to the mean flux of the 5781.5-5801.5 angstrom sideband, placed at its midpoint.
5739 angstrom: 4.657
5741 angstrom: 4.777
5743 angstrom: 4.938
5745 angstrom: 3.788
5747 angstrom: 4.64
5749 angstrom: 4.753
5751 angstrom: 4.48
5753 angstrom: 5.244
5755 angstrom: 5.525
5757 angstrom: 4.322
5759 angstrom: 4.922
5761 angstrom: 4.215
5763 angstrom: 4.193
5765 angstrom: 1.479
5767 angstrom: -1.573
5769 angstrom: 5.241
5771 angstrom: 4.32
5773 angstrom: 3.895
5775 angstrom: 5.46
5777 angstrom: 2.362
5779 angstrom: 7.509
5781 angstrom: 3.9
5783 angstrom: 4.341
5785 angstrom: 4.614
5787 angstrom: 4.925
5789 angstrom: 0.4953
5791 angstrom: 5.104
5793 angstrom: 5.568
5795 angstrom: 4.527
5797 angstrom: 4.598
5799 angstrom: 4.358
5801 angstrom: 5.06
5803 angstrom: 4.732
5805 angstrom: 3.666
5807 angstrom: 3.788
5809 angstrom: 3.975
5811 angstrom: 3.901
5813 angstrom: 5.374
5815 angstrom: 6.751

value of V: 2.2 angstrom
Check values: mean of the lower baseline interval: 4.27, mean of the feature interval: 3.76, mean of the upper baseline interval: 4.33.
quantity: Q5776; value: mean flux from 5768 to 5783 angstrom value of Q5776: 4.65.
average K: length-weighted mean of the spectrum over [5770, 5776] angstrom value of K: 4.56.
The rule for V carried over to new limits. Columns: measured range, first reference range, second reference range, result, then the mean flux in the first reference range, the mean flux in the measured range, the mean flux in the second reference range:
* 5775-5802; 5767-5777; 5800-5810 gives -2.66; 3.86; 4.45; 4.24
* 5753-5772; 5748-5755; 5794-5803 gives 4.51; 4.93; 3.71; 4.65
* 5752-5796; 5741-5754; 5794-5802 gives 4.98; 4.65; 4.12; 4.64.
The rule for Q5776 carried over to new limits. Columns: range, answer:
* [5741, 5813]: 4.23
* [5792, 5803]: 4.81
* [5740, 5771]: 4.07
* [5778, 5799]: 4.55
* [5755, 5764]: 4.54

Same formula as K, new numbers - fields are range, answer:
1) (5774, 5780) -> 5.11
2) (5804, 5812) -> 3.83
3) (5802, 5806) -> 4.2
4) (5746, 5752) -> 4.62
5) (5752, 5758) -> 5.03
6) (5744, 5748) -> 4.21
